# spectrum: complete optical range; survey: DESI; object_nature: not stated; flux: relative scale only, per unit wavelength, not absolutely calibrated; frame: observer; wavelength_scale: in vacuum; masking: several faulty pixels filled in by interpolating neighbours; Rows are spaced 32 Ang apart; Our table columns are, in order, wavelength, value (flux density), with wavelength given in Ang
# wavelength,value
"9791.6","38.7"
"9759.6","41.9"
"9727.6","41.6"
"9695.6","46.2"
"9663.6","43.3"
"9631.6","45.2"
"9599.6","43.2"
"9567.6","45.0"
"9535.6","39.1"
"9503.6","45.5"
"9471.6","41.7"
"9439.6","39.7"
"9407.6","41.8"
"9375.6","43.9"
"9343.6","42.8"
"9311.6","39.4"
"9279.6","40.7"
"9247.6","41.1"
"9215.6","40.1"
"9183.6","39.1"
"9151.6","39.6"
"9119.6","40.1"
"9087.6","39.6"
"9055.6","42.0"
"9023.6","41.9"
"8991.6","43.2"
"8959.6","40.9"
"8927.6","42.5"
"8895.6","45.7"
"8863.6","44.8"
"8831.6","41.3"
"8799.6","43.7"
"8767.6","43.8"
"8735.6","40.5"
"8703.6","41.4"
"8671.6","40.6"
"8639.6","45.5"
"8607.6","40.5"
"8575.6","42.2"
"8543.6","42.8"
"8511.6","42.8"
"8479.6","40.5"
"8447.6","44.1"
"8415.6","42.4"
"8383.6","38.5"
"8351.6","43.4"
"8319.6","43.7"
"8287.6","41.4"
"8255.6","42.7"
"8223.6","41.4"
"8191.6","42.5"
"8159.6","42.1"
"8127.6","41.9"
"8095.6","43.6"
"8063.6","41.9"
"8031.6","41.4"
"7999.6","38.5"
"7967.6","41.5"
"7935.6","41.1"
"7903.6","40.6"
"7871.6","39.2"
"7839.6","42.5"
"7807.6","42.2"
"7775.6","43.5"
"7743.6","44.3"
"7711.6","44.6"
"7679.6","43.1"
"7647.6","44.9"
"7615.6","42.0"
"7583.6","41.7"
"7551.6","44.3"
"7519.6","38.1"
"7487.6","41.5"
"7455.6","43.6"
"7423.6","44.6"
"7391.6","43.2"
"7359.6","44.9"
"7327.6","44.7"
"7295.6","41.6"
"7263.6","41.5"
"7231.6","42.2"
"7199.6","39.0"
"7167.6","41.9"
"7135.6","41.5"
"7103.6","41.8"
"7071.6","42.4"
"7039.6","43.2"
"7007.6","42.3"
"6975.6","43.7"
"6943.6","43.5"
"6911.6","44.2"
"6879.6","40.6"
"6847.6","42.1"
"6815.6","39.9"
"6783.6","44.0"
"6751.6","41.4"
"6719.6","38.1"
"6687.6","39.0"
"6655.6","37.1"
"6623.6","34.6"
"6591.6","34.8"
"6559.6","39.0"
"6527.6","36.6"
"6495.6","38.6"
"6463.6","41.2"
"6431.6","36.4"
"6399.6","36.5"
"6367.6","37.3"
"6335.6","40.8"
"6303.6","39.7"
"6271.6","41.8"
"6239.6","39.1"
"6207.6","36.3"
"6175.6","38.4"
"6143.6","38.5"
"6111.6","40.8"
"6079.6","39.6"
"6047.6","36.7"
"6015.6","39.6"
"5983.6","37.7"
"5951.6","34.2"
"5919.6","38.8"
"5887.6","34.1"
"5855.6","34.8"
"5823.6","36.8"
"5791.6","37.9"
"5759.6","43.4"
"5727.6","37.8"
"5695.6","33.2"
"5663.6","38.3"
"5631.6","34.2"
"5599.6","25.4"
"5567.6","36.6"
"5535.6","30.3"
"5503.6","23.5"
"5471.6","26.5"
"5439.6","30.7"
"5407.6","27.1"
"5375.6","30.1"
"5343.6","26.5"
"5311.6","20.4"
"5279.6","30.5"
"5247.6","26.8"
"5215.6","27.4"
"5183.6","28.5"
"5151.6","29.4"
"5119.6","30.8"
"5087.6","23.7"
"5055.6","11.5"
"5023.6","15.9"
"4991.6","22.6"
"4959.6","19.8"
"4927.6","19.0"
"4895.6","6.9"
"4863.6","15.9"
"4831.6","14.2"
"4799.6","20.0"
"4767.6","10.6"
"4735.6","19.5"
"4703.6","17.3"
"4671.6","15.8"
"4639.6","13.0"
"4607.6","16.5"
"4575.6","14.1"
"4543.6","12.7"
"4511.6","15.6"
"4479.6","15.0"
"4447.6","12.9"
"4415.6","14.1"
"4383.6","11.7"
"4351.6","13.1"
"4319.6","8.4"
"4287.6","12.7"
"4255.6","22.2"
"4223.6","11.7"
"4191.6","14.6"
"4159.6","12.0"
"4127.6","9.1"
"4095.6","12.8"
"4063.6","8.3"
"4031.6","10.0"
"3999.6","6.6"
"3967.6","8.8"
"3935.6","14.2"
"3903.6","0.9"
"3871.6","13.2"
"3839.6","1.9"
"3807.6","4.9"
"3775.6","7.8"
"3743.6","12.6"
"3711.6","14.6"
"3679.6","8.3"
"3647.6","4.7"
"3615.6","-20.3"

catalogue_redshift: 0.28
